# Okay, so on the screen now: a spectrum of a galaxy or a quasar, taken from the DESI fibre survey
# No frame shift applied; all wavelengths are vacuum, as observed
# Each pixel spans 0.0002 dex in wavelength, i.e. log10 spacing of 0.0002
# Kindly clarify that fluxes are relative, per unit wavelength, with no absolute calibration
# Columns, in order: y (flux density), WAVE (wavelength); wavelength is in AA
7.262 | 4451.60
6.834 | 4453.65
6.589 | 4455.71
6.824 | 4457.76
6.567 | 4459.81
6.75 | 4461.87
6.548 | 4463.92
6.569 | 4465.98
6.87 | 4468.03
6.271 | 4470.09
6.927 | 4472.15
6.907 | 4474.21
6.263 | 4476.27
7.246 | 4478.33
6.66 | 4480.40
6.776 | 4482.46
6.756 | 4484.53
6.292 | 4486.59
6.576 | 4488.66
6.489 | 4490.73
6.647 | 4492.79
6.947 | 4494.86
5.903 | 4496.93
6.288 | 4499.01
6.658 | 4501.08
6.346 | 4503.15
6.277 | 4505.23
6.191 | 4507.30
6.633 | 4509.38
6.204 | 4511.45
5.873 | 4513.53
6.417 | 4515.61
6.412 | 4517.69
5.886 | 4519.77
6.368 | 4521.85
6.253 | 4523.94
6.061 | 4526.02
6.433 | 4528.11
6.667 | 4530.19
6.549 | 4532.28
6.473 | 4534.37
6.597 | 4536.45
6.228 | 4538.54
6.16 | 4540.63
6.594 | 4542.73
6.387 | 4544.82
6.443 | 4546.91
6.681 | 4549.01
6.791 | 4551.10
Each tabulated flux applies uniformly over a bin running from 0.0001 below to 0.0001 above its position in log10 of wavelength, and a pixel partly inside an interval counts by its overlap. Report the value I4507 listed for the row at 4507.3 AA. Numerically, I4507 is 6.191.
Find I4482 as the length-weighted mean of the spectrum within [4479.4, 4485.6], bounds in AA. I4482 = 6.73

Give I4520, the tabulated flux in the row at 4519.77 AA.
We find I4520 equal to 5.886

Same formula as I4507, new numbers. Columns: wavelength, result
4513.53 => 5.873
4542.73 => 6.594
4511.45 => 6.204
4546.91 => 6.443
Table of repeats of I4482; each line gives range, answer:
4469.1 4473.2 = 6.6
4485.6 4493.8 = 6.5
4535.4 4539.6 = 6.43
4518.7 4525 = 6.17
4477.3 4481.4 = 6.94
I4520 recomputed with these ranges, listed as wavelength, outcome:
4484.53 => 6.756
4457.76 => 6.824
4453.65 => 6.834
